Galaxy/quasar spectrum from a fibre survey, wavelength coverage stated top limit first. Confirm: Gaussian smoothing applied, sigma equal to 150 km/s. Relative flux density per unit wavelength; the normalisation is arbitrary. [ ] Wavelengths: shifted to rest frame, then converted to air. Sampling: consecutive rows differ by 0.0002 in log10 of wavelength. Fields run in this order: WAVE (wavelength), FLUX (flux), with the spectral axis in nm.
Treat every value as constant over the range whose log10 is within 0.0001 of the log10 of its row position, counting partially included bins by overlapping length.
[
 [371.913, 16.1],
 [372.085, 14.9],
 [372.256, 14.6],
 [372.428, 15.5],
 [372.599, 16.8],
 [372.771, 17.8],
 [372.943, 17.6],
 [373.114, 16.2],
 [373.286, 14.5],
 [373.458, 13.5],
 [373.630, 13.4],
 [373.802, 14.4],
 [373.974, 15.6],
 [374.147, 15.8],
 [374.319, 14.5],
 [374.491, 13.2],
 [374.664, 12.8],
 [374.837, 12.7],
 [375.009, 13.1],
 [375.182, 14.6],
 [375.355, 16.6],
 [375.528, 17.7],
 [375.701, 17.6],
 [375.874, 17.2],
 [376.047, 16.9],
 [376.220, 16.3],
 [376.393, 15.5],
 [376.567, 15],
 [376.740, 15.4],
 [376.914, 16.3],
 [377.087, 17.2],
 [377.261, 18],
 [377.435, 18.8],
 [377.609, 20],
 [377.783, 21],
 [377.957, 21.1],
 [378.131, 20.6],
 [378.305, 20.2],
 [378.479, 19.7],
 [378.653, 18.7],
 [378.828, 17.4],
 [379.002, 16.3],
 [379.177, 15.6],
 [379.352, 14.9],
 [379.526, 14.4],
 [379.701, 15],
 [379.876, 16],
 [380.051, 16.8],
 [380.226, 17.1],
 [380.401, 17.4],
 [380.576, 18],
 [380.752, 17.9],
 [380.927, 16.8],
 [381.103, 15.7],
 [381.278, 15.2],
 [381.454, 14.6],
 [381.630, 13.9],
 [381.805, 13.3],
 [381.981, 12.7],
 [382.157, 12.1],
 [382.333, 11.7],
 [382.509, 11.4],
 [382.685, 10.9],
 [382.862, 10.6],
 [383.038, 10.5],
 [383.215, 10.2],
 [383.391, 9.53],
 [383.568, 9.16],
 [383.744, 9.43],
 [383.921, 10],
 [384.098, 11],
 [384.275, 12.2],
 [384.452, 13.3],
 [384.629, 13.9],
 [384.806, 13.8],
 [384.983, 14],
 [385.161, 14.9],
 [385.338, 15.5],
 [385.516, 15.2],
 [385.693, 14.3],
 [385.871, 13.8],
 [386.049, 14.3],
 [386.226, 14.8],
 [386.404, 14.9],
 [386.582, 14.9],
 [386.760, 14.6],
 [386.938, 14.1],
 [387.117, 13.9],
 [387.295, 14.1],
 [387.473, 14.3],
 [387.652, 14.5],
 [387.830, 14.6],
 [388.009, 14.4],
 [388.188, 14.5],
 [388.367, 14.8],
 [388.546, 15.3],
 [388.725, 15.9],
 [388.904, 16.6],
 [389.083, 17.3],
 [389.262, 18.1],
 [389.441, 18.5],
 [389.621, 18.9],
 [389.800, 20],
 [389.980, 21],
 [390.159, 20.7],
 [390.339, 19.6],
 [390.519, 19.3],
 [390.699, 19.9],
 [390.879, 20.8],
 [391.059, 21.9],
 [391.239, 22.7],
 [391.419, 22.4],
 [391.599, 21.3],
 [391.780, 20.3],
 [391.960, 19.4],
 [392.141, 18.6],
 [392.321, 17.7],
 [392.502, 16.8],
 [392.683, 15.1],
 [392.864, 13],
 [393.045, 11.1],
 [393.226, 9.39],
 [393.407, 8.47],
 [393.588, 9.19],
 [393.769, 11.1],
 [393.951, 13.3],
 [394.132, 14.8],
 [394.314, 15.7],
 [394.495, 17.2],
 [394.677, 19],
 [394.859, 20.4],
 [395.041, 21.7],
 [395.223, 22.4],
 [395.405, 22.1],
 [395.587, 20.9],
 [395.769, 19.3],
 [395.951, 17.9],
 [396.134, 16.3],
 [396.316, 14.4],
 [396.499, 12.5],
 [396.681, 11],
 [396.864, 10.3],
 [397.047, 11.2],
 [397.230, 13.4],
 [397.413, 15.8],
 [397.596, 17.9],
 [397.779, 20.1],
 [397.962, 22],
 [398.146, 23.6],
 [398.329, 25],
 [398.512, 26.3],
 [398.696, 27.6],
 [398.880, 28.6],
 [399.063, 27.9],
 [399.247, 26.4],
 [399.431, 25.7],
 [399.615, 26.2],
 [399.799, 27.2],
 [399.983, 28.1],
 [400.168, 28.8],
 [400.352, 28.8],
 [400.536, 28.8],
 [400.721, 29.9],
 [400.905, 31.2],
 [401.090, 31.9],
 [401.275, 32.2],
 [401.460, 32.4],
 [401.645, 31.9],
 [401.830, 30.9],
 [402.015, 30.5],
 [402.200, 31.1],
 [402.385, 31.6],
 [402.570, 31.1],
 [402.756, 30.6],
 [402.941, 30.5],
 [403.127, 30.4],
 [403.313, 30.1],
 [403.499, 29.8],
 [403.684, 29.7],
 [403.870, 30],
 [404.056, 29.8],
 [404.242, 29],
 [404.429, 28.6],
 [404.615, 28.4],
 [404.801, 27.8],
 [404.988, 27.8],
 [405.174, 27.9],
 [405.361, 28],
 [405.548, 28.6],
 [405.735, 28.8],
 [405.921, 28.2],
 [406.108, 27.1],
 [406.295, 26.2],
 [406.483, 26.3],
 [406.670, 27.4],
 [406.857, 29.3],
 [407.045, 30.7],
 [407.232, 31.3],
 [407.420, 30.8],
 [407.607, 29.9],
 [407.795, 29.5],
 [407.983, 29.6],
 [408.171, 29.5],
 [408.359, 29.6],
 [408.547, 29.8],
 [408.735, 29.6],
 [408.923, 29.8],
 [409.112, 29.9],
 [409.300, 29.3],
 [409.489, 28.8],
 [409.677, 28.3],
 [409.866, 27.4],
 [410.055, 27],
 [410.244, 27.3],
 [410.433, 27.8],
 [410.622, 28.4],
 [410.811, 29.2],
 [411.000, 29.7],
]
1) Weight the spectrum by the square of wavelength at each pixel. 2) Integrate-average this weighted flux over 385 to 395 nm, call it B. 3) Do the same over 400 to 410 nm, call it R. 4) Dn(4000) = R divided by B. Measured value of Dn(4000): 1.95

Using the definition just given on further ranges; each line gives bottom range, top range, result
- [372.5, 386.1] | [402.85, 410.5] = 2.21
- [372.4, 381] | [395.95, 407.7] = 1.83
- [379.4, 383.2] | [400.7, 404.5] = 2.39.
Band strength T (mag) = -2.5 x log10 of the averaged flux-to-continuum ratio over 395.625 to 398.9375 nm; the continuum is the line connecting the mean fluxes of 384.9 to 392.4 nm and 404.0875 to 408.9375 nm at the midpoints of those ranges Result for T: 0.23 mag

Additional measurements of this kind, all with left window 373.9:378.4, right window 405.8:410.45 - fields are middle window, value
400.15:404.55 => -0.14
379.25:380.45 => 0.14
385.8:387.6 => 0.40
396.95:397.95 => 0.47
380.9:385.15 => 0.49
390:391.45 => 0.07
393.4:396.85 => 0.42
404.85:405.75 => -0.01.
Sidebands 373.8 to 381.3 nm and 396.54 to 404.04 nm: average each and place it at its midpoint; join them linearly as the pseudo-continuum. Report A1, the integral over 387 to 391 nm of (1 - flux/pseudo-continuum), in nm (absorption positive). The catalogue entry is 0.824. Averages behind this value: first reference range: 16.7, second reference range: 26.4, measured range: 17.2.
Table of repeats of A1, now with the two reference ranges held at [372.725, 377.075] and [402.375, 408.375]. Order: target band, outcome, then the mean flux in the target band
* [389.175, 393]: 0.579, 19.2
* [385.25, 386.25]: 0.278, 14.6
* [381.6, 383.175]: 0.586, 11.8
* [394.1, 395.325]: 0.271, 19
